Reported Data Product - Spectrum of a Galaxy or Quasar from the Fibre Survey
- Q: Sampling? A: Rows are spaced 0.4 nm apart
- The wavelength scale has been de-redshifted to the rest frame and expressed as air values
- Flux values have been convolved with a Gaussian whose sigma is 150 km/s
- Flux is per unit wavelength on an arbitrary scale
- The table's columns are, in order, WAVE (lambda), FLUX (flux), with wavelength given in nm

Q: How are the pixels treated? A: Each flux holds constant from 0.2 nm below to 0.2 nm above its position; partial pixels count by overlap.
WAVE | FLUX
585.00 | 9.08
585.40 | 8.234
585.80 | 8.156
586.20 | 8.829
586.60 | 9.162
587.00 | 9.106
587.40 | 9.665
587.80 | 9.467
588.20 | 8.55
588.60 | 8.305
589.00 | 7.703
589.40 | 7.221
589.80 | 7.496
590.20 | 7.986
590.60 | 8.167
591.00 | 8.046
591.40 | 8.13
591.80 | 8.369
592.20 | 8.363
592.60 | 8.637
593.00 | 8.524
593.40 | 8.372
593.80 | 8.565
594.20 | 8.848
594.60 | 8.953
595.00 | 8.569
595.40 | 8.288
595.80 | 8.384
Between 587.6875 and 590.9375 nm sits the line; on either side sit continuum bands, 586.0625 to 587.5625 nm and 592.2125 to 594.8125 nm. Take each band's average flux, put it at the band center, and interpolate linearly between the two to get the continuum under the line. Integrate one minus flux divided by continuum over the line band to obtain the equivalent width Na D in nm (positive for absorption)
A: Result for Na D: 0.33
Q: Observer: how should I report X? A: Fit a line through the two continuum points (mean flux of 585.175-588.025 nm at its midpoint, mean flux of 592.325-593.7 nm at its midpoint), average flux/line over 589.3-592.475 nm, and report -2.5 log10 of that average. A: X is 0.08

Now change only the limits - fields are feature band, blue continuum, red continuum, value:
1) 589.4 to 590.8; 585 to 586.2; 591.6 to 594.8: 0.10 mag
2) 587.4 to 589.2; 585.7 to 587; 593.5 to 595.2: 0.02 mag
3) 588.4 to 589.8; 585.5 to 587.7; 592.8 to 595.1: 0.15 mag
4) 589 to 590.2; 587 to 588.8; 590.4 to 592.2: 0.15 mag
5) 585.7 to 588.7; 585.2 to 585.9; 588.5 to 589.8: -0.13 mag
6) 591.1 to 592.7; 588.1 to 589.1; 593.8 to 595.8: 0.01 mag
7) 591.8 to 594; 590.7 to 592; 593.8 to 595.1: 0.00 mag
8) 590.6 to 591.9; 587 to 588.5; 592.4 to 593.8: 0.07 mag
